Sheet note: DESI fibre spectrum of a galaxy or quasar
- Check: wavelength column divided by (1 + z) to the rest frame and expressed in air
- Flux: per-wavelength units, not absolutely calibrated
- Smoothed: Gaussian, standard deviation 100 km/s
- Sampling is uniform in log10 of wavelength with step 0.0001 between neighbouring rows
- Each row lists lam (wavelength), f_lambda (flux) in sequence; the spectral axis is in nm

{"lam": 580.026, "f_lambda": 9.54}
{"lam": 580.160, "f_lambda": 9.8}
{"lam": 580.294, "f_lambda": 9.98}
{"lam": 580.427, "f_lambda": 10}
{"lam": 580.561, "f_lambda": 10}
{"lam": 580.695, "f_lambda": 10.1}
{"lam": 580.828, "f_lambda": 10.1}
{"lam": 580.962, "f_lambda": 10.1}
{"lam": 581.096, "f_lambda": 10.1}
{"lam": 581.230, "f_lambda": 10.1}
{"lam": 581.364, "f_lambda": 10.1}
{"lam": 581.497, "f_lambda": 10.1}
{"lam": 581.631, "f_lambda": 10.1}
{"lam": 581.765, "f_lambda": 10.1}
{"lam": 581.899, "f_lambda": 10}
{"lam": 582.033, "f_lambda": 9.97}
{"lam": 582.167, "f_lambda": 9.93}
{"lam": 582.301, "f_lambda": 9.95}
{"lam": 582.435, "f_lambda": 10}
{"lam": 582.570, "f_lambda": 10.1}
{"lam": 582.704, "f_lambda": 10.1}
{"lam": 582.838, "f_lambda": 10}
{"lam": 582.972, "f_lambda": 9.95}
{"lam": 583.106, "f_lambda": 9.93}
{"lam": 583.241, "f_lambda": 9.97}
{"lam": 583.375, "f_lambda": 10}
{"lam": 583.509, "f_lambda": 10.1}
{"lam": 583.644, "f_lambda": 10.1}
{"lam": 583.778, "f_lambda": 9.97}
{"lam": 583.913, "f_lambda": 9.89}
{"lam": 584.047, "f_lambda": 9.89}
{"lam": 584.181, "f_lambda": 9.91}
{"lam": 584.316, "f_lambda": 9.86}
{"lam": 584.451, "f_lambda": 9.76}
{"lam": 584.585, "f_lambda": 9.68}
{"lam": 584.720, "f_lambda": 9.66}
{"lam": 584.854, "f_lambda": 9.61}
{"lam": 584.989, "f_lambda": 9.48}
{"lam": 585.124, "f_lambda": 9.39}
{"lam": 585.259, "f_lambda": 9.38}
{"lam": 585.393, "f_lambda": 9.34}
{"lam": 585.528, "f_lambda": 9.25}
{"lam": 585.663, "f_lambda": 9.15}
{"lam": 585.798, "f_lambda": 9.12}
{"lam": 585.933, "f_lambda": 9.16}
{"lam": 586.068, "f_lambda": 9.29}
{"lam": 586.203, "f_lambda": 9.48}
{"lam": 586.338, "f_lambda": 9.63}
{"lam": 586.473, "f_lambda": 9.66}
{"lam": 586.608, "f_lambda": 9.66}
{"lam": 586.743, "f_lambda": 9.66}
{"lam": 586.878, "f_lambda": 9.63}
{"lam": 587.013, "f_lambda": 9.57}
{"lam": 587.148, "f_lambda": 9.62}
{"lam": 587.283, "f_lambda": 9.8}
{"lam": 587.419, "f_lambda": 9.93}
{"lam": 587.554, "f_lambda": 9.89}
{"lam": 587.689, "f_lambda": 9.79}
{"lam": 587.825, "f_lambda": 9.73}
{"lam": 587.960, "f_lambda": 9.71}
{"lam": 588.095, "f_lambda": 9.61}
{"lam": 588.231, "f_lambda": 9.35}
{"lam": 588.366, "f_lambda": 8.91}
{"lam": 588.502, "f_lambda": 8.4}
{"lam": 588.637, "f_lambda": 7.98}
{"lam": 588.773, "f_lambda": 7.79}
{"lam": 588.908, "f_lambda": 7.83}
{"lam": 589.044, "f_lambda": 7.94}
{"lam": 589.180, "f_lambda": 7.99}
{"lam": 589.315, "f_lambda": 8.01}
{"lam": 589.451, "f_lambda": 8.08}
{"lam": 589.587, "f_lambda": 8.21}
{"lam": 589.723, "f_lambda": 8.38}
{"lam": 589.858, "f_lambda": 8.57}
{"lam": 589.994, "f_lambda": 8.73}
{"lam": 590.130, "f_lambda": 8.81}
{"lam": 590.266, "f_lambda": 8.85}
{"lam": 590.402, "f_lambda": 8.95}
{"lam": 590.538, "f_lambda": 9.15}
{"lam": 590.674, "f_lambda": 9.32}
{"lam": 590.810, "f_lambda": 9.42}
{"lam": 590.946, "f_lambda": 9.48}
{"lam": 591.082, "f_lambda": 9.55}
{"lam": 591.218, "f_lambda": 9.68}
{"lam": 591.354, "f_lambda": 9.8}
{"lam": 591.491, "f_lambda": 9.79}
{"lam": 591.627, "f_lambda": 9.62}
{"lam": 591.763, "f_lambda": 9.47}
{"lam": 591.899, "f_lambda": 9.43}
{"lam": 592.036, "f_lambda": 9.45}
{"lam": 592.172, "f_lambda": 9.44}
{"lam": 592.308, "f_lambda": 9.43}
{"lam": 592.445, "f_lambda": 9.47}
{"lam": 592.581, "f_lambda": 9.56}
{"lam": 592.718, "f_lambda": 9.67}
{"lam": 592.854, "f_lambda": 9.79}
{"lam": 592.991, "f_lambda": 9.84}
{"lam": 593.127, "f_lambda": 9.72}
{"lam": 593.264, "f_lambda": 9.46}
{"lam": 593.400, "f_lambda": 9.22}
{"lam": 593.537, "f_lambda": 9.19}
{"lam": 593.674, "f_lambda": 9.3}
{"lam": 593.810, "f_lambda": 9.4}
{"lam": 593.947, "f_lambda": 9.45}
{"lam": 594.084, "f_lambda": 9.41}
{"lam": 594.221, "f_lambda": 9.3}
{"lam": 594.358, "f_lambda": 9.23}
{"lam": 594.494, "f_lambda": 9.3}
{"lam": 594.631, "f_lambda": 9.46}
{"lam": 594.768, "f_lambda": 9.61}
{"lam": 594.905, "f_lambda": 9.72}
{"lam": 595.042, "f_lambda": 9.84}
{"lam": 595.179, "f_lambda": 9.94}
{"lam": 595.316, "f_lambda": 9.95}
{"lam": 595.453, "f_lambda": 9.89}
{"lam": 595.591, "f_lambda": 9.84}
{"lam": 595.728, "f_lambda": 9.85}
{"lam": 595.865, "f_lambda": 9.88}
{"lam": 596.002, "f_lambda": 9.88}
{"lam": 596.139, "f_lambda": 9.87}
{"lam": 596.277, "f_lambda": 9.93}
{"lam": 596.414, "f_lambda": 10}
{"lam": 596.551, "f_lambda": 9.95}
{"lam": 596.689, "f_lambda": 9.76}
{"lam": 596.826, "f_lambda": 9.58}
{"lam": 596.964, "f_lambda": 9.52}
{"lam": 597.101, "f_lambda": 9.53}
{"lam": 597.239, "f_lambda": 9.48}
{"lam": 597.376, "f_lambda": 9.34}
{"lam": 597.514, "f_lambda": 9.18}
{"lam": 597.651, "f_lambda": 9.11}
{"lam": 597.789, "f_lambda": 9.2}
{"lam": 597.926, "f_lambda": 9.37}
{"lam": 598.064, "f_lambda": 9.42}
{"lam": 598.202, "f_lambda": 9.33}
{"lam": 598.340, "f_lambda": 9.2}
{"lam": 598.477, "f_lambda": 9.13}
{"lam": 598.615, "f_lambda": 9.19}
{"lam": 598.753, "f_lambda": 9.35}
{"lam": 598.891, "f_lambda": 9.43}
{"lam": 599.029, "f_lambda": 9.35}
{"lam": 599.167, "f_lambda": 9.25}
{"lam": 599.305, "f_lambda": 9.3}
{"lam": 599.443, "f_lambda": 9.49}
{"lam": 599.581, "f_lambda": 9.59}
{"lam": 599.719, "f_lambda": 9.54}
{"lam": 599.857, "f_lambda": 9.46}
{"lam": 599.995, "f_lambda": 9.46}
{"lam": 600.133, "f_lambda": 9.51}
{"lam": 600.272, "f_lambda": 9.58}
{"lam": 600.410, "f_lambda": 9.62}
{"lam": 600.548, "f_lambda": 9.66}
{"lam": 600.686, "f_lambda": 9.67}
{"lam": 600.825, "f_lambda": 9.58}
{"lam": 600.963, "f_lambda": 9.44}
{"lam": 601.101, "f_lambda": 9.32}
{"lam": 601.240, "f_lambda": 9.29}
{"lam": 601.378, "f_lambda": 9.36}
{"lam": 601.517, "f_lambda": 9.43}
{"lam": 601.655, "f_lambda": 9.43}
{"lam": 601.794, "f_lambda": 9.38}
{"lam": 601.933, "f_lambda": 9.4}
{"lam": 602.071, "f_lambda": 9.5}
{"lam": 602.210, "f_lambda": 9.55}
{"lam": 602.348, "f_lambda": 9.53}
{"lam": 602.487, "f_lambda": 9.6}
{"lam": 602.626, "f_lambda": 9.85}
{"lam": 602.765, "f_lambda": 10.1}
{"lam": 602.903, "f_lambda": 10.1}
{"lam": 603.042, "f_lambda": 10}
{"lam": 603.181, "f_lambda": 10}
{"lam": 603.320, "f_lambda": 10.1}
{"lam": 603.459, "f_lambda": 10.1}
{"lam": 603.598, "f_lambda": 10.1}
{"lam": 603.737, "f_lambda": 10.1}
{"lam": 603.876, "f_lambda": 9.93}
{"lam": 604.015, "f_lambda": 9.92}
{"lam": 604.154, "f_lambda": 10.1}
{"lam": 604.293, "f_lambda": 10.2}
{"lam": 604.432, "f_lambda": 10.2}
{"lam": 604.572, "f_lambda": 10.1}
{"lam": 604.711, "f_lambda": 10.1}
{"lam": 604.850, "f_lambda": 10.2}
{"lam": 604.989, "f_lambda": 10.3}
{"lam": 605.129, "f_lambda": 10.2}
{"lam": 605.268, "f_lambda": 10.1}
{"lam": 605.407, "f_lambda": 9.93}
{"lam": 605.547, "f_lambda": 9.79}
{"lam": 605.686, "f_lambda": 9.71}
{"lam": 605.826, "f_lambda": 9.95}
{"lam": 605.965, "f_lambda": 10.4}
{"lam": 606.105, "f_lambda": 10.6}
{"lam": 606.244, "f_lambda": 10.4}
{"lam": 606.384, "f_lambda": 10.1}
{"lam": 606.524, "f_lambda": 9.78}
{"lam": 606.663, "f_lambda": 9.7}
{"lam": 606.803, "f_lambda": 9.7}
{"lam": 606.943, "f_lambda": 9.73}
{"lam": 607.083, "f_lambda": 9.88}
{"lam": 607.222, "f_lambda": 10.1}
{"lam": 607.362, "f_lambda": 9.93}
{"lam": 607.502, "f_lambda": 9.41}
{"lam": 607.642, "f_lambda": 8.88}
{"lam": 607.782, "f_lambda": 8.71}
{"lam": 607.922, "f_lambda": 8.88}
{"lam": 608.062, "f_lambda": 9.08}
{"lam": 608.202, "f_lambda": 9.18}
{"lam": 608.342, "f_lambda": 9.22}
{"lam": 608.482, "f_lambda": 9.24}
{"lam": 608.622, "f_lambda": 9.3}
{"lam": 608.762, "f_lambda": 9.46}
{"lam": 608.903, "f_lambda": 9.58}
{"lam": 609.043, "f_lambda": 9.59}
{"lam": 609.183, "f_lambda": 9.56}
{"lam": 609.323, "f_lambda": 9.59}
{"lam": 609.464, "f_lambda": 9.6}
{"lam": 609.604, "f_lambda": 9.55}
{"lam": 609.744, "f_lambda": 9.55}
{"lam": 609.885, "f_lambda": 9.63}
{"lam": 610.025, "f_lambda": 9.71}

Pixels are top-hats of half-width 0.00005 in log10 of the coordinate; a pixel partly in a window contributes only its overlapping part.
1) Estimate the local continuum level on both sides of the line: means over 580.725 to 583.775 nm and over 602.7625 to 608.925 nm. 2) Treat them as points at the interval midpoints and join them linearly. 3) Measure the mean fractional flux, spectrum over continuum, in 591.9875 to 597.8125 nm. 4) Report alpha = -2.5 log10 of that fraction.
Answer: 0.04 mag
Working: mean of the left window 10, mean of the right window 9.83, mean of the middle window 9.58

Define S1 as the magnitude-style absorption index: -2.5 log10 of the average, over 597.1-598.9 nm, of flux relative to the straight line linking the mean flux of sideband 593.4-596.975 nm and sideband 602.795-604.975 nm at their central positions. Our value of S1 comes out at 0.06 mag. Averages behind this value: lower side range 9.65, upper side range 10.1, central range 9.29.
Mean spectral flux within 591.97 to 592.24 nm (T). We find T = 9.46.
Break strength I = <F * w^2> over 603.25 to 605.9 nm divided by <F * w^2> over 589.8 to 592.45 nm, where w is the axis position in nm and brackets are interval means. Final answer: 1.13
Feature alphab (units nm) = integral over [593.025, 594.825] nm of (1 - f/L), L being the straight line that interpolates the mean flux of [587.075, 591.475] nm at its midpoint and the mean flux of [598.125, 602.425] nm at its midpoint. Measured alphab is -0.04 nm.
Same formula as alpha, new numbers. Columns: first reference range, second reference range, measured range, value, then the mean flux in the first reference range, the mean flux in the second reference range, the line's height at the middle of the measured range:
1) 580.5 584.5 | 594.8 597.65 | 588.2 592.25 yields 0.113 mag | 10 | 9.73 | 9.85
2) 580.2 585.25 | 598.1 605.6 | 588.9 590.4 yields 0.179 mag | 9.94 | 9.69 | 9.85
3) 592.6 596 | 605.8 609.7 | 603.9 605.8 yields -0.050 mag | 9.6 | 9.61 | 9.61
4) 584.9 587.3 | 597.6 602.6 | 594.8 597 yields -0.046 mag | 9.45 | 9.42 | 9.43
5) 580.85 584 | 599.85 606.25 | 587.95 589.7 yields 0.186 mag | 10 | 9.84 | 9.97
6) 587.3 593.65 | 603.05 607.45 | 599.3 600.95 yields 0.021 mag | 9.14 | 10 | 9.73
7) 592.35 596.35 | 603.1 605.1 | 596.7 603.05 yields 0.047 mag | 9.62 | 10.1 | 9.89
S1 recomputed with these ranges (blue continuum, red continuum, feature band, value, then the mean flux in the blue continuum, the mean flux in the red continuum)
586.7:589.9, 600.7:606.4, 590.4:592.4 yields -0.04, 8.93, 9.89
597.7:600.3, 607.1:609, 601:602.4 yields -0.01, 9.37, 9.33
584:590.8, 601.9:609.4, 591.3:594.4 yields -0.02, 9.17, 9.79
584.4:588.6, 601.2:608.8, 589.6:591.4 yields 0.05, 9.48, 9.77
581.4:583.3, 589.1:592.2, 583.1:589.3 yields 0.02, 10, 9.04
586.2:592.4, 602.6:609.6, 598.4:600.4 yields 0.02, 9.15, 9.81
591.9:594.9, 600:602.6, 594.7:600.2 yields -0.01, 9.47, 9.5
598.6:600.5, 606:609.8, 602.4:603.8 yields -0.06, 9.45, 9.57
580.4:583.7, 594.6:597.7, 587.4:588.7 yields 0.07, 10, 9.71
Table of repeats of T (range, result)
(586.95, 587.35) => 9.67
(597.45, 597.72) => 9.16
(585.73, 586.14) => 9.19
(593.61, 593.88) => 9.37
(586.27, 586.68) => 9.65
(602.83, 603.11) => 10.1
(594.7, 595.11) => 9.72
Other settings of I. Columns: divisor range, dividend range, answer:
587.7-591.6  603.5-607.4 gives 1.19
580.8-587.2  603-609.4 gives 1.08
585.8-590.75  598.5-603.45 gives 1.10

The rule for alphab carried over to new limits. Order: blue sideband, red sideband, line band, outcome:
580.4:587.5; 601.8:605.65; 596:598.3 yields 0.084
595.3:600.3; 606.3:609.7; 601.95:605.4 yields -0.175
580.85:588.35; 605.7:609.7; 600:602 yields 0.037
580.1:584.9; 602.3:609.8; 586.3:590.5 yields 0.400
